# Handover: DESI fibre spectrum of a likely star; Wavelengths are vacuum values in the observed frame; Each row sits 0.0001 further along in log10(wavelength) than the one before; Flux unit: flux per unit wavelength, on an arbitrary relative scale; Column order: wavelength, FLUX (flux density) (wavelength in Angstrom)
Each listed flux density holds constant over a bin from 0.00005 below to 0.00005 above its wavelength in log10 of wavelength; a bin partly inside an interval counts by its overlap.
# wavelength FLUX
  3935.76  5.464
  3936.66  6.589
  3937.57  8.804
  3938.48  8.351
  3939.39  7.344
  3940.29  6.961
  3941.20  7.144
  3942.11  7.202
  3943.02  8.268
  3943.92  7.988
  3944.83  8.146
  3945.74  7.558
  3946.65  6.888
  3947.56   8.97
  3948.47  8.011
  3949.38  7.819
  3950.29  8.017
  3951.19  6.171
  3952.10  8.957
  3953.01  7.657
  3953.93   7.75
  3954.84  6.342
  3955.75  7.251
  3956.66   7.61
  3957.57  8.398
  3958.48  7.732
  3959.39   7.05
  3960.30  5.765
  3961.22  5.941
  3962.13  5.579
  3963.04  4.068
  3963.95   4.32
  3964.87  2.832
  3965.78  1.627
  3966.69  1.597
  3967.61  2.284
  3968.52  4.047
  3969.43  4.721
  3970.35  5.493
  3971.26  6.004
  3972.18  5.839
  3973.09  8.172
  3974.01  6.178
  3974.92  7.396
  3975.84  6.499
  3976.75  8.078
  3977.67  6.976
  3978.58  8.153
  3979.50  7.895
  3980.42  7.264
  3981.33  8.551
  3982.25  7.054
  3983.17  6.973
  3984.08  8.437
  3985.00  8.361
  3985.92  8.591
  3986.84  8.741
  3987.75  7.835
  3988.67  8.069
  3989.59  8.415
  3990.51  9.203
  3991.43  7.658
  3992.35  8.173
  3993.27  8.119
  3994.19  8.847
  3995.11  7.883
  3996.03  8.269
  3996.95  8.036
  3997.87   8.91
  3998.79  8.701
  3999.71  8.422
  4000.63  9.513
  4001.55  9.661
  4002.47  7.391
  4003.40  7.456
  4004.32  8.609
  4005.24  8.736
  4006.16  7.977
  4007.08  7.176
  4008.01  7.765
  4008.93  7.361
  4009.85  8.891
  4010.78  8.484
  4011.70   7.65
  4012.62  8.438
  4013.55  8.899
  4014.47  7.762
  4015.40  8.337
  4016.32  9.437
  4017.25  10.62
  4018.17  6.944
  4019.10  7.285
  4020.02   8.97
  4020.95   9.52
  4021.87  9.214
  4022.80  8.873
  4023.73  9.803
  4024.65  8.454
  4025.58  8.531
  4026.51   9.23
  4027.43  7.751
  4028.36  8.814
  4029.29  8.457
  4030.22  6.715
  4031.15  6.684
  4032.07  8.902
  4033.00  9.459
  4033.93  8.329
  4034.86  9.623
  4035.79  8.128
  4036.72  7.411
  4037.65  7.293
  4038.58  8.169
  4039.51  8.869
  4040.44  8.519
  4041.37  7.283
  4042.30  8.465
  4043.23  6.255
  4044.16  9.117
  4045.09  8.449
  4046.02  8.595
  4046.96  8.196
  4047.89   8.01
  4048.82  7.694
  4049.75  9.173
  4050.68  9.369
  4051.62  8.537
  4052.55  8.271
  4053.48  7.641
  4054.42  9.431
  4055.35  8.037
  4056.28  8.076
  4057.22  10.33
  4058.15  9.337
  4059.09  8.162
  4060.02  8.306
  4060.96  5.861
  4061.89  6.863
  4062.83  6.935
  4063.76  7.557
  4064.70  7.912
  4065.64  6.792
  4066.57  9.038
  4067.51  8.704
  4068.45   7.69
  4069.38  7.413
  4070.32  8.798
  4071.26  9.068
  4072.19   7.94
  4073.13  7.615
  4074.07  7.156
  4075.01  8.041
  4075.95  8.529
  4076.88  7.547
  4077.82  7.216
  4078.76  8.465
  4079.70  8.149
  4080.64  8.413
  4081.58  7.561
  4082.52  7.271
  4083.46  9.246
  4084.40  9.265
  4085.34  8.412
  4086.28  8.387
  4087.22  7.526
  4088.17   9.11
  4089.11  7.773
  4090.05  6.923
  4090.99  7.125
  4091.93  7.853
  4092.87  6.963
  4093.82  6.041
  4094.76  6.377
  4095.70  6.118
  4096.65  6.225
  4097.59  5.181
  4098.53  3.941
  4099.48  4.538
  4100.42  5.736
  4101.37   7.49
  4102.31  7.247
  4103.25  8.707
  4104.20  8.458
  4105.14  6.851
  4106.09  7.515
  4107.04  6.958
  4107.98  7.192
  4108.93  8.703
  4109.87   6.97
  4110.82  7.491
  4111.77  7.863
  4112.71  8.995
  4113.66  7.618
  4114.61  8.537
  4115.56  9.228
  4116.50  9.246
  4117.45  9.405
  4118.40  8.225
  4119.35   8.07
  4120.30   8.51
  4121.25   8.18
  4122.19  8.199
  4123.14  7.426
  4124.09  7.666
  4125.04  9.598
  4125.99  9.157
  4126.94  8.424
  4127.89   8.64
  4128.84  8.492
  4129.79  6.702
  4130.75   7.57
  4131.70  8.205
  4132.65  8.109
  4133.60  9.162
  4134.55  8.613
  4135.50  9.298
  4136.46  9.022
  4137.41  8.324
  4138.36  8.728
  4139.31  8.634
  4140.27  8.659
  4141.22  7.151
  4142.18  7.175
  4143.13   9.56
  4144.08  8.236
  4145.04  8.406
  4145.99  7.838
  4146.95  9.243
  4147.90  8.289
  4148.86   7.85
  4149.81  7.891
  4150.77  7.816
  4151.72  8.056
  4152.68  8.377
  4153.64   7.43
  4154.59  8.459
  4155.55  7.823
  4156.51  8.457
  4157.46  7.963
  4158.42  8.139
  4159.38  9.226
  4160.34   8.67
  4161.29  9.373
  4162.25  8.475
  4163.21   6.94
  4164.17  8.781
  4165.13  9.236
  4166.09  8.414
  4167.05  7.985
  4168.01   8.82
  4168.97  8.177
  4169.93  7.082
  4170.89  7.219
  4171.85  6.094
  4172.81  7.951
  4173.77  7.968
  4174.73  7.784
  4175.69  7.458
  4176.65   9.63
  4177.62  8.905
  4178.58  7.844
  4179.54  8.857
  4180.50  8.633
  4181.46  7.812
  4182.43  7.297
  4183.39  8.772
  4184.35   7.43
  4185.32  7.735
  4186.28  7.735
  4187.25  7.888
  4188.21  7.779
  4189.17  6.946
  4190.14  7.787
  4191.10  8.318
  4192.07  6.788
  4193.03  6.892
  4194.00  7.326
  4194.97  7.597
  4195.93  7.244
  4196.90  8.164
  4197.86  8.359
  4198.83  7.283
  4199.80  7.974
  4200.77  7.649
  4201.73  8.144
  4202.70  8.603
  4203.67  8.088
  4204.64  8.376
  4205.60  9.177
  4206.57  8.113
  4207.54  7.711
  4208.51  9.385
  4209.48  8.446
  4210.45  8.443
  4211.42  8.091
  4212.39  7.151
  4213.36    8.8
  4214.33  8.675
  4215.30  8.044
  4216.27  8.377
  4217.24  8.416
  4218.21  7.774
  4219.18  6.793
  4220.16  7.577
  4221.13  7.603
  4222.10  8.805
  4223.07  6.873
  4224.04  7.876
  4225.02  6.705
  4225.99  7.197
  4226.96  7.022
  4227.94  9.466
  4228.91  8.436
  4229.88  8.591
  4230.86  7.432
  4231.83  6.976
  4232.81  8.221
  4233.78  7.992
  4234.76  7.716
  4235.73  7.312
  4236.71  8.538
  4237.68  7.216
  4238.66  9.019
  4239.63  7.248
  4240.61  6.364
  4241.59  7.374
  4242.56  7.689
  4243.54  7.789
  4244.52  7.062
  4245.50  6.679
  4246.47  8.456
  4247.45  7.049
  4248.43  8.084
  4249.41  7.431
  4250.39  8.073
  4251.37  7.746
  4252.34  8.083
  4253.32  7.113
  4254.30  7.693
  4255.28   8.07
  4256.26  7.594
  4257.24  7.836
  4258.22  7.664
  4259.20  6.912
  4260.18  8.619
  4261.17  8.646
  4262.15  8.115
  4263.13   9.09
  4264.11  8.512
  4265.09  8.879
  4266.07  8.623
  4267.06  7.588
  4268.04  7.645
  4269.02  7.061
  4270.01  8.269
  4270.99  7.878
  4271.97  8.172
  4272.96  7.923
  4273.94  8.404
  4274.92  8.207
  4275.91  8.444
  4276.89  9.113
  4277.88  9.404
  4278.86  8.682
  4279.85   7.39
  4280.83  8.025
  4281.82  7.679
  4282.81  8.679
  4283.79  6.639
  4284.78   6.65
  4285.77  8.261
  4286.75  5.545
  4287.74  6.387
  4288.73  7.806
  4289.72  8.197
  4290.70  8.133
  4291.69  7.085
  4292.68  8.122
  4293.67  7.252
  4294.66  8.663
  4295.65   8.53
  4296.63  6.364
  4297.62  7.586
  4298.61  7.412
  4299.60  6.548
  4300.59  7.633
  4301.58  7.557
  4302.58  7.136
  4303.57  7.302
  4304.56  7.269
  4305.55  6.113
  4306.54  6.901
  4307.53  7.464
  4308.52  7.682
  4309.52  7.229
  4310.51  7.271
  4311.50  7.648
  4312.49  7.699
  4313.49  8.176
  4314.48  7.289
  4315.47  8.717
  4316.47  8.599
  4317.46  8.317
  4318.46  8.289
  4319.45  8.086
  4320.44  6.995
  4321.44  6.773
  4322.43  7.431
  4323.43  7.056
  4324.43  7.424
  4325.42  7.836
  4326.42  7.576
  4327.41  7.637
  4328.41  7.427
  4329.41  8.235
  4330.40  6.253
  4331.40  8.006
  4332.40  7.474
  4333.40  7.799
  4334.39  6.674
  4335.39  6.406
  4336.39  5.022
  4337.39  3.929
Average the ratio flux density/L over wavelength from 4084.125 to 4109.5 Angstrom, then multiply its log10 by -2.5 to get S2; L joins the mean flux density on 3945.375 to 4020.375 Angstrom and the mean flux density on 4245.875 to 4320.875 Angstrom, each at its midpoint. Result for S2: 0.06 mag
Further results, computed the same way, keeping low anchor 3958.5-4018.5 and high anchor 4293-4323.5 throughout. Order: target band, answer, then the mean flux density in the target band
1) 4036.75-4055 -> -0.13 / 8.26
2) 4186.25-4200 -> -0.02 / 7.59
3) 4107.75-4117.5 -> -0.12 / 8.27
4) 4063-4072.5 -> -0.10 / 8.06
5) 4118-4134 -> -0.12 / 8.25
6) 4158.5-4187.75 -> -0.10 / 8.14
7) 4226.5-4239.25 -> -0.07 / 7.99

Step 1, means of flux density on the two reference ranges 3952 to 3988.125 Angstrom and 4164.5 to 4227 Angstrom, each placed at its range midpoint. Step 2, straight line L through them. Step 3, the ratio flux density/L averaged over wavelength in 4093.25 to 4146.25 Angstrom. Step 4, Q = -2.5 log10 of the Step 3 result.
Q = -0.05 mag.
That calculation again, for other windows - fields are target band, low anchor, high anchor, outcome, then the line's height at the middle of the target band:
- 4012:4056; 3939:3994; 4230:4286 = -0.18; 7.16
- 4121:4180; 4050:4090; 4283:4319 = -0.05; 7.91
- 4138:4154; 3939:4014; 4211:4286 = -0.07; 7.67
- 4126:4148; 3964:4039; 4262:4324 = -0.09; 7.73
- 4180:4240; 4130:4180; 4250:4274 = 0.03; 8.12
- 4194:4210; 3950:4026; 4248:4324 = -0.06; 7.68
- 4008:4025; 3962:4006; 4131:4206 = -0.18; 7.28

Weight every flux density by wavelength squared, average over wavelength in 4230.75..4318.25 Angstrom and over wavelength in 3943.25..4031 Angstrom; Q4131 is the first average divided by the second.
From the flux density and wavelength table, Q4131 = 1.18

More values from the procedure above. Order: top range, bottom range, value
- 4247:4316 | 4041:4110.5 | 1.11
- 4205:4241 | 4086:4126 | 1.11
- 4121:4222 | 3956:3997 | 1.32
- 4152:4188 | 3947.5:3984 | 1.40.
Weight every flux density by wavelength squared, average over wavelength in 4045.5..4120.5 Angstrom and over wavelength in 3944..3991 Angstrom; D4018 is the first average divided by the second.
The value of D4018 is 1.2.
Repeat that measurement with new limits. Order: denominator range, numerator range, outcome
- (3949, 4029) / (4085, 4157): 1.12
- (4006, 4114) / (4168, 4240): 1.07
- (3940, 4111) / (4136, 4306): 1.13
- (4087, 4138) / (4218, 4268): 1.07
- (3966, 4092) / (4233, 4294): 1.10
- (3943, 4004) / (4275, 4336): 1.24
